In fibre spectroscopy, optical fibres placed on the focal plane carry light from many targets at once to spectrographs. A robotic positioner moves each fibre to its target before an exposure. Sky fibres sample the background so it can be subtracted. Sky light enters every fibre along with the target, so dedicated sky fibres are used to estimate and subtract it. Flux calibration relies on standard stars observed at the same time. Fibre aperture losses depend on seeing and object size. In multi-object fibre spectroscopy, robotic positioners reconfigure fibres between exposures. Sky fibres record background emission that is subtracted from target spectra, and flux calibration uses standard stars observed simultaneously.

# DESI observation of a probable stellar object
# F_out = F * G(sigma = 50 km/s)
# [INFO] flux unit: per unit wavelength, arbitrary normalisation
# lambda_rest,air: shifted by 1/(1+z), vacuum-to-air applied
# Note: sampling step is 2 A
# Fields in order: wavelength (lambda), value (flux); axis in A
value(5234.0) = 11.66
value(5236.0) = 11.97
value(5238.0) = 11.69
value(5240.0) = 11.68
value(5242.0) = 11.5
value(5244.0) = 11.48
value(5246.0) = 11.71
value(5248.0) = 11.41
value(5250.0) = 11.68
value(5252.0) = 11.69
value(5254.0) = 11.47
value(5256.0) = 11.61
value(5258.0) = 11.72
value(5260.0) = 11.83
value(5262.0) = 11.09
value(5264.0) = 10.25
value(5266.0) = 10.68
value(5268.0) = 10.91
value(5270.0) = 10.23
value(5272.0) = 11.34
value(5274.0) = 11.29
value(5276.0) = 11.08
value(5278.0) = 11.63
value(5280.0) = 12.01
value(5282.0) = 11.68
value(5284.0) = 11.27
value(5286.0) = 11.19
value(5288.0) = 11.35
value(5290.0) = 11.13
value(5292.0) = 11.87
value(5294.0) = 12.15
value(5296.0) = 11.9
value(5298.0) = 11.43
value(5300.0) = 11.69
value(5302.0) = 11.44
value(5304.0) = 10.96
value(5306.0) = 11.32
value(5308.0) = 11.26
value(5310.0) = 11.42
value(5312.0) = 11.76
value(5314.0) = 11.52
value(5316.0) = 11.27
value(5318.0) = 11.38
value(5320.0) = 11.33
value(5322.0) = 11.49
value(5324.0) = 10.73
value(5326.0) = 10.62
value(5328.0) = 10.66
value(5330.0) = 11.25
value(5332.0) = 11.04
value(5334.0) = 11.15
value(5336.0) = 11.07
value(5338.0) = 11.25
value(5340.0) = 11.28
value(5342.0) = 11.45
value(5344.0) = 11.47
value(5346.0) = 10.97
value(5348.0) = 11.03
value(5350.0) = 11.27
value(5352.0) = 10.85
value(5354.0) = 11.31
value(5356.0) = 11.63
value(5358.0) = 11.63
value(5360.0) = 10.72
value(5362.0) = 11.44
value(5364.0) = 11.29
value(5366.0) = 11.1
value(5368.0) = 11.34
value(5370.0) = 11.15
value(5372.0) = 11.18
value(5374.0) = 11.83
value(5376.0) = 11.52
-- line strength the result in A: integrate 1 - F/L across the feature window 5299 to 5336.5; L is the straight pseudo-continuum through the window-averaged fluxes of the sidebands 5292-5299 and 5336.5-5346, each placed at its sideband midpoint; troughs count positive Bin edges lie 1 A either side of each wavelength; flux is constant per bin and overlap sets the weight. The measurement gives 1.1 A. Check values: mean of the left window 11.8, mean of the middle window 11.2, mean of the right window 11.3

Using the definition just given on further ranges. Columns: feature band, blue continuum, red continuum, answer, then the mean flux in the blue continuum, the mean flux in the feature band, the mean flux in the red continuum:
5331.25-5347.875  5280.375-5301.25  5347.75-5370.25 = 0.2 A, 11.6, 11.2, 11.2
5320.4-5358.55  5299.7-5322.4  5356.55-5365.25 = 0.6 A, 11.4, 11.2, 11.3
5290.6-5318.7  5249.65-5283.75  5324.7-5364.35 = -0.7 A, 11.3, 11.5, 11.2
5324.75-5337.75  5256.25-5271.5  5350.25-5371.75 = 0.2 A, 11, 11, 11.2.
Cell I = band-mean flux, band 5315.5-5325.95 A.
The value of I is 11.2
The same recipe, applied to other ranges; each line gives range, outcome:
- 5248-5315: 11.4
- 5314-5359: 11.2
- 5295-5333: 11.3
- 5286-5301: 11.6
